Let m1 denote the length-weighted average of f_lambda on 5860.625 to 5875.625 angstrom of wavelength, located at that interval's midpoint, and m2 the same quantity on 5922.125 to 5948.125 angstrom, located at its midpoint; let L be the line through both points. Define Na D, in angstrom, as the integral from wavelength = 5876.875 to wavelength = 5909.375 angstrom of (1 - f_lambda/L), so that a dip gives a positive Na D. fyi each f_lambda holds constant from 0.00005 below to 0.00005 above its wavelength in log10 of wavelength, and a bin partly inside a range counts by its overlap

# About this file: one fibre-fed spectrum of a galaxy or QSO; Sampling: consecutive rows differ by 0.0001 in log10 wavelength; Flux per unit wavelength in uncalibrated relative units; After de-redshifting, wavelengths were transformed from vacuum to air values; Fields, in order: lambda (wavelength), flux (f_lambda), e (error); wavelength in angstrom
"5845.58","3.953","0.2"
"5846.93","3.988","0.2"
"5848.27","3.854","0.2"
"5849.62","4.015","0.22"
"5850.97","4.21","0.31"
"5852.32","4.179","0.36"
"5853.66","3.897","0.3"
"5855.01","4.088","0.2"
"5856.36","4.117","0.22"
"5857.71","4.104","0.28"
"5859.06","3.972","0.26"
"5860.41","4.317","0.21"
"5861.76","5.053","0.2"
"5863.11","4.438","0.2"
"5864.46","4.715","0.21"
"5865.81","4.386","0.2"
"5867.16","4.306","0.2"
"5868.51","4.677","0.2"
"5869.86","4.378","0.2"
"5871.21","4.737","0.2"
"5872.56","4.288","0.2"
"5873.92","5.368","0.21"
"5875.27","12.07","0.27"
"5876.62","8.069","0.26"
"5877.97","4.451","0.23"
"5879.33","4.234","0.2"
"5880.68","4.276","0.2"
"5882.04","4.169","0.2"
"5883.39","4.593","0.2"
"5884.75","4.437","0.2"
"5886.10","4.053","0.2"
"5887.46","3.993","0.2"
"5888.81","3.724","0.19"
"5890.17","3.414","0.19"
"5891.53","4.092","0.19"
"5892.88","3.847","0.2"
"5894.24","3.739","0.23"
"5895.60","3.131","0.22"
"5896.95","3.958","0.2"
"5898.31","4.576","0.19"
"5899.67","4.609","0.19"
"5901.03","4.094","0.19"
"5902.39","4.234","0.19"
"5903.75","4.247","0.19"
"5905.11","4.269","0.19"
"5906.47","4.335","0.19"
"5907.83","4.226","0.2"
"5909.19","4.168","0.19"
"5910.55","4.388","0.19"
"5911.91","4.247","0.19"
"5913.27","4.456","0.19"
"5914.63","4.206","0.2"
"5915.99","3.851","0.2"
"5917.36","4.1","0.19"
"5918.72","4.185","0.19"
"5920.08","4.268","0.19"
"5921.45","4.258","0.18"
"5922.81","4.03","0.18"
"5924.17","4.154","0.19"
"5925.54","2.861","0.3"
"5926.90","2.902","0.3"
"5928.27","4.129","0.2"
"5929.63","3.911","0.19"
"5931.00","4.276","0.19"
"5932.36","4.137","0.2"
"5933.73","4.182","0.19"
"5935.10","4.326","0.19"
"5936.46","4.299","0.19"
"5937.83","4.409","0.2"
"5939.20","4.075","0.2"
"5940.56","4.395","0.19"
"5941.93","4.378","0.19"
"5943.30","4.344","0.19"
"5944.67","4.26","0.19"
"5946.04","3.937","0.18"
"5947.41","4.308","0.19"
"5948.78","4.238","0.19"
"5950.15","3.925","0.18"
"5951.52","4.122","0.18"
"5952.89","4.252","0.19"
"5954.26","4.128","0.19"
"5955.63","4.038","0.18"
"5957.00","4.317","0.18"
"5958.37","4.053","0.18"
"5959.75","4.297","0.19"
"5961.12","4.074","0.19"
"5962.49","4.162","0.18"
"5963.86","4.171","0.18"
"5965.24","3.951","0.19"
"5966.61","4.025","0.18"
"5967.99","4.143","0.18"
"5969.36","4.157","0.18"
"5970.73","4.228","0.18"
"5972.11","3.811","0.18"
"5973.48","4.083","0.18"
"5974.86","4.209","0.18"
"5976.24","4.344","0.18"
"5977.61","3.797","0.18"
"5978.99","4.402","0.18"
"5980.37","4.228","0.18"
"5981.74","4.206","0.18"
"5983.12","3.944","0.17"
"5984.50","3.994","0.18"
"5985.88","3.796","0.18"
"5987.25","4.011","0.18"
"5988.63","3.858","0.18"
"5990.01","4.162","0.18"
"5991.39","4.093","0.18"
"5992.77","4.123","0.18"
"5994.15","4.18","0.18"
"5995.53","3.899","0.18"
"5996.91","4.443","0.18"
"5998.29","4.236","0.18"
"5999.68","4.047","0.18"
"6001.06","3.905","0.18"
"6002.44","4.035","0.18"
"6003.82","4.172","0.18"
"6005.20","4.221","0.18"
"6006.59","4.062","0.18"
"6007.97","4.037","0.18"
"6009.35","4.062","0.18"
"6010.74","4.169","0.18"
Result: 3.9 angstrom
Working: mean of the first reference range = 5.14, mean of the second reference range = 4.07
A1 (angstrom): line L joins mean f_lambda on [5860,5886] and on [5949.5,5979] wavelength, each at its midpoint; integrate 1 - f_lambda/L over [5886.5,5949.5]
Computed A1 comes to 6.9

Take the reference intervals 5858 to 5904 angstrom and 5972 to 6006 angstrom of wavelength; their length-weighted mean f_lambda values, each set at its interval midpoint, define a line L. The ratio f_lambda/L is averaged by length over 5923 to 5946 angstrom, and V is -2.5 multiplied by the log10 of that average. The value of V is 0.074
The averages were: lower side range 4.61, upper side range 4.09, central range 4.06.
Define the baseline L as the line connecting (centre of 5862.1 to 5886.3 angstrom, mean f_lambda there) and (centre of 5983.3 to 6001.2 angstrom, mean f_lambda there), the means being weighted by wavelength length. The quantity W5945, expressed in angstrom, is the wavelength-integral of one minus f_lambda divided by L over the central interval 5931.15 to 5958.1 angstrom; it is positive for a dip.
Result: 1.6 angstrom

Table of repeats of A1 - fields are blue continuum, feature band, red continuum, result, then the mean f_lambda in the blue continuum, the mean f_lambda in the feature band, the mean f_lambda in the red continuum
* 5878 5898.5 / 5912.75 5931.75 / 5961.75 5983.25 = 0.4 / 4.02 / 3.97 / 4.12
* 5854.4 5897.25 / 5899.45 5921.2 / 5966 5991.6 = 1.0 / 4.61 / 4.23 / 4.08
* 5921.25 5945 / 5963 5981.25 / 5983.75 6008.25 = -0.2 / 4.07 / 4.12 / 4.07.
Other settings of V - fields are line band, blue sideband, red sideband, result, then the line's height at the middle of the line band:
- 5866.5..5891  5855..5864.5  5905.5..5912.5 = -0.15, 4.32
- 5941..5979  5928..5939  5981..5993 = -0.01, 4.11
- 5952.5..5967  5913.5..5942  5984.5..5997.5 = -0.02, 4.06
